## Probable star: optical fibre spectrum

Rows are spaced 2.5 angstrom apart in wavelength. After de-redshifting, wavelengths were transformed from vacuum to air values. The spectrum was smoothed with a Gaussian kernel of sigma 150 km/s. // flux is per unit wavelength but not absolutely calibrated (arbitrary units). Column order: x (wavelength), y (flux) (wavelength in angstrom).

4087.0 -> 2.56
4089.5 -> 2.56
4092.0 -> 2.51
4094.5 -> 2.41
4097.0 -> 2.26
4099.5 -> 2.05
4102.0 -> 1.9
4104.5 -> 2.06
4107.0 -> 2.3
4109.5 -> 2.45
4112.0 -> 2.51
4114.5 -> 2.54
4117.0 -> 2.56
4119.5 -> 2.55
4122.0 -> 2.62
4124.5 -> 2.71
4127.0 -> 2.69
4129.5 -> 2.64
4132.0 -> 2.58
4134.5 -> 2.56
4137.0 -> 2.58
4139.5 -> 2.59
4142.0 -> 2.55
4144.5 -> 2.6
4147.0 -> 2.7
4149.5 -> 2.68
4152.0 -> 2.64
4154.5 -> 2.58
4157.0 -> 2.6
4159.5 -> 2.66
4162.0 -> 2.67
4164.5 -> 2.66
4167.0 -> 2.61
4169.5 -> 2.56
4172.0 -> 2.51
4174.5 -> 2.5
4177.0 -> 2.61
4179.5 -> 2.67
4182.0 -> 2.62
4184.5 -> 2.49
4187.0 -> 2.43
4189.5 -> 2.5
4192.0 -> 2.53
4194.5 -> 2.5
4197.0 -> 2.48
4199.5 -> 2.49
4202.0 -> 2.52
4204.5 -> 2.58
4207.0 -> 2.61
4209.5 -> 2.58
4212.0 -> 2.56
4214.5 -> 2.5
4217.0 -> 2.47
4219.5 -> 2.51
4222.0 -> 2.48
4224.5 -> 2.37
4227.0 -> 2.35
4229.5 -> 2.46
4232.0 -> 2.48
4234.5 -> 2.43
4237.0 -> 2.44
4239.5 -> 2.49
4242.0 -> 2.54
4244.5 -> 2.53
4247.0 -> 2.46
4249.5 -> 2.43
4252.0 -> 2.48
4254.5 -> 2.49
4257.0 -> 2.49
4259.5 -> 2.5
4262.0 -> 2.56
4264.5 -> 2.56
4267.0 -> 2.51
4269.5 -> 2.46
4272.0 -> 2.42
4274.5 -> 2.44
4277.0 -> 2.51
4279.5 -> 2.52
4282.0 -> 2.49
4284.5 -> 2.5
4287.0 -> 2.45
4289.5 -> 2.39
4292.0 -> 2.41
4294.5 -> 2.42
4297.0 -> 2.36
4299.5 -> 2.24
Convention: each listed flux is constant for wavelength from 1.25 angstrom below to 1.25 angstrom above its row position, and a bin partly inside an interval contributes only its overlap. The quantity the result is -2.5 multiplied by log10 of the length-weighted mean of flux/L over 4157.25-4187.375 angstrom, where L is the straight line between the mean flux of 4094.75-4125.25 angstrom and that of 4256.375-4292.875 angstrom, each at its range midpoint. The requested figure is -0.08 mag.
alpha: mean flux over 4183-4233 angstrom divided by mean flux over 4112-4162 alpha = 0.96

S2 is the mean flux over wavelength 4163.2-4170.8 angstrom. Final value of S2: 2.61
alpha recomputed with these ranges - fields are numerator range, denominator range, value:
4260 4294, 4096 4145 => 1.01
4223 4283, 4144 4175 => 0.95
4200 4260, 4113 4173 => 0.95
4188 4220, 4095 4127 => 1.06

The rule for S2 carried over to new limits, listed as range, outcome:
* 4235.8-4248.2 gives 2.49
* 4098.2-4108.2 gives 2.08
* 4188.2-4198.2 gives 2.5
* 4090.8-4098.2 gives 2.39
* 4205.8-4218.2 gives 2.54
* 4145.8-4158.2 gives 2.64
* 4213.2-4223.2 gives 2.49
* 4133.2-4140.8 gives 2.58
